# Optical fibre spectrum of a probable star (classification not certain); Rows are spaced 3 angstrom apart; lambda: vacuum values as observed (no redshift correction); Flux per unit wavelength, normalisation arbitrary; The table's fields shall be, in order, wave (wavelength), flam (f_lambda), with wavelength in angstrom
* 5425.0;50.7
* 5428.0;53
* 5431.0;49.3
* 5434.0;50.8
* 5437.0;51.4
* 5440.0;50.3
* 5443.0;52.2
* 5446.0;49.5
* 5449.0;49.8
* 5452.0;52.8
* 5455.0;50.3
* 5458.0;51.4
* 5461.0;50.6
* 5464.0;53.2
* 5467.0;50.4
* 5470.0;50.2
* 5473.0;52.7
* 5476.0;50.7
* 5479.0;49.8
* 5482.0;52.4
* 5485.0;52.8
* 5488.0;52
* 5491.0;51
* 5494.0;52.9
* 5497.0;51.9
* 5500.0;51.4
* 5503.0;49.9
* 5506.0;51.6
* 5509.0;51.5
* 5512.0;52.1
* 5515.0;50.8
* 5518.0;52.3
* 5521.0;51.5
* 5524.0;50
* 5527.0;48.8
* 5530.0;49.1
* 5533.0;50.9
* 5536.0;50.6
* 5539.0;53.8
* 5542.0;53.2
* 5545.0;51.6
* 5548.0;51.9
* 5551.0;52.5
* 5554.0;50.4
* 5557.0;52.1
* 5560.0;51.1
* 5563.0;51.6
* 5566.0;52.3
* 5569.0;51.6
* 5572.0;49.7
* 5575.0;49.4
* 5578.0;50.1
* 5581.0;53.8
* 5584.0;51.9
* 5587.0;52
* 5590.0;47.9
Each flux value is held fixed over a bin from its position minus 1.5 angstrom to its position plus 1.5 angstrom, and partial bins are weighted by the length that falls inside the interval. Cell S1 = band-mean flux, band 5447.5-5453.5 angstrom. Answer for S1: 51.3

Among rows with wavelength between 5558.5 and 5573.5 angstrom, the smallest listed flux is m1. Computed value 49.7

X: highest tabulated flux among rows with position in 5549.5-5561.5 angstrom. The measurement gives 52.5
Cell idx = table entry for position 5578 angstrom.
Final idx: 50.1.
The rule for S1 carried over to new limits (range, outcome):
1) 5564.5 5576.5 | 50.8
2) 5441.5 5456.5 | 50.9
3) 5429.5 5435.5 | 50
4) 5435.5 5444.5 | 51.3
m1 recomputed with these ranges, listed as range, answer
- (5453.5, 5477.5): 50.2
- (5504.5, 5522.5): 50.8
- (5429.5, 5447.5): 49.3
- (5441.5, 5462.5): 49.5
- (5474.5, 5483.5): 49.8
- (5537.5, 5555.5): 50.4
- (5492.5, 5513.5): 49.9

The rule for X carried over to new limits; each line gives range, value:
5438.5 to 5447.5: 52.2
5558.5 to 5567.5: 52.3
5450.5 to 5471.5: 53.2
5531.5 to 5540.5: 53.8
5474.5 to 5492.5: 52.8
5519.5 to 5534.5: 51.5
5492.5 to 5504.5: 52.9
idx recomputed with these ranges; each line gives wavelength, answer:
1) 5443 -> 52.2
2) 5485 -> 52.8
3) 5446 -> 49.5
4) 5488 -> 52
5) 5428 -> 53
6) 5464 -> 53.2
